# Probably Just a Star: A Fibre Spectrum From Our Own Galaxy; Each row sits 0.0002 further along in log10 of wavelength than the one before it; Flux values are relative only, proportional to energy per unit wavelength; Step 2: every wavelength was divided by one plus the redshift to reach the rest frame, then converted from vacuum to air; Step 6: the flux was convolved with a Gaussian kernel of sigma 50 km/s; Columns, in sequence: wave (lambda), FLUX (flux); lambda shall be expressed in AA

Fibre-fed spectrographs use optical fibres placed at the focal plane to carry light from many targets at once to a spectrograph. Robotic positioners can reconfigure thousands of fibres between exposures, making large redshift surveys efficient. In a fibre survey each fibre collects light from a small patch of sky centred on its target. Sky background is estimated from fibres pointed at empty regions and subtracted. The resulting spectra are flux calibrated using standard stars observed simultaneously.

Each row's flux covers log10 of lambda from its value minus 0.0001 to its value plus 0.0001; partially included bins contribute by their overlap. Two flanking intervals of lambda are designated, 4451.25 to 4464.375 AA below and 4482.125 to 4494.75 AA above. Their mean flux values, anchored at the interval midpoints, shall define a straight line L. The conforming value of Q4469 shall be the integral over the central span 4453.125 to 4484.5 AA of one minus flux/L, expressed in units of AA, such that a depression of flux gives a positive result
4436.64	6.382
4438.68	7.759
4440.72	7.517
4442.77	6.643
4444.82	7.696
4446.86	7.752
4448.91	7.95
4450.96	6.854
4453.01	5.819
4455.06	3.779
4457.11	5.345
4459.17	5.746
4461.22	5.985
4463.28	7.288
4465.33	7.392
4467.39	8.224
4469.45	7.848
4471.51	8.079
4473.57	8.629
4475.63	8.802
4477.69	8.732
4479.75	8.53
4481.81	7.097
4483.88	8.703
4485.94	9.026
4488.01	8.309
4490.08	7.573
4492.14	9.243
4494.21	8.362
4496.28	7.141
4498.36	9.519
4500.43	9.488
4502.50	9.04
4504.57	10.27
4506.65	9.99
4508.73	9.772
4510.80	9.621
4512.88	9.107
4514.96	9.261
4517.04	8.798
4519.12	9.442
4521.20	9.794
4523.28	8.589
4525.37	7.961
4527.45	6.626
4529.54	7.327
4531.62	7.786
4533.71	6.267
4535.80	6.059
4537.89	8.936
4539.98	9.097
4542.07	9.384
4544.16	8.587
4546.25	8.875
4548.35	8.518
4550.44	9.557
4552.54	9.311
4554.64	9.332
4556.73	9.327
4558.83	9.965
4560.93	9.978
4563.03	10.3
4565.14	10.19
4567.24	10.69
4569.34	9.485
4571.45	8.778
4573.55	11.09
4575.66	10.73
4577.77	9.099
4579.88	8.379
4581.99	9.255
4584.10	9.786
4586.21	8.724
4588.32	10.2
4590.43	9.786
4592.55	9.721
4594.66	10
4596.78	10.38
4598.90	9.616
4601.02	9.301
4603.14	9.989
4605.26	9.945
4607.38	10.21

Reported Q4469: -2.4 AA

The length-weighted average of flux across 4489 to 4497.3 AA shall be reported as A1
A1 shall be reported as 8.09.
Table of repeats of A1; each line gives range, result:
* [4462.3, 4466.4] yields 7.35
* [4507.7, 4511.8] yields 9.71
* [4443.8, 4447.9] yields 7.74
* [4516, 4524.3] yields 9.16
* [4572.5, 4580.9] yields 9.82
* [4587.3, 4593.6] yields 9.9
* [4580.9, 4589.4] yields 9.5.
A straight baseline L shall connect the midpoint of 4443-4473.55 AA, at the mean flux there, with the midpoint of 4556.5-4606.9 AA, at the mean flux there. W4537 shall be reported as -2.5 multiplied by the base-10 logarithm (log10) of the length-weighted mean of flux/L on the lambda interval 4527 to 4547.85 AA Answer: 0.11 mag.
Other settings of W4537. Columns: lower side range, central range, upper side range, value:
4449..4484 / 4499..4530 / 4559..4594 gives -0.09 mag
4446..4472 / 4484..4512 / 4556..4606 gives -0.17 mag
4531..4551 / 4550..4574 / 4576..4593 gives -0.11 mag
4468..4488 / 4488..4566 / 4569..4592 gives 0.01 mag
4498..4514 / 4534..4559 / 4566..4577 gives 0.13 mag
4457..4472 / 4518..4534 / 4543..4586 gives 0.07 mag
